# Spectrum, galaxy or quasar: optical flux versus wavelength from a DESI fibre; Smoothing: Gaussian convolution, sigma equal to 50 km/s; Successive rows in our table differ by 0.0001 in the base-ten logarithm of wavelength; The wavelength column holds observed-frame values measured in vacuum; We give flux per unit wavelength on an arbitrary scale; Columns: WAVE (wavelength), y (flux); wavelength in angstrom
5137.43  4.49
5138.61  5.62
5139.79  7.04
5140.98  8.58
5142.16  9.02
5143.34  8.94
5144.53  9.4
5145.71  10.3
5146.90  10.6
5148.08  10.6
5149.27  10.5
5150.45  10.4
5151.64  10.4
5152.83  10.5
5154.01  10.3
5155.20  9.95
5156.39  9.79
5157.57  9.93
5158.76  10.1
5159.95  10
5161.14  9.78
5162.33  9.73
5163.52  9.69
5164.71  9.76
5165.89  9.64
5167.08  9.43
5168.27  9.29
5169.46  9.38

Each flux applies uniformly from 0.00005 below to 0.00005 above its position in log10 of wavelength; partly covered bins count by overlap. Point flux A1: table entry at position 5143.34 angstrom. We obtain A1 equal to 8.94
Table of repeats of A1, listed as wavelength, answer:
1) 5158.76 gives 10.1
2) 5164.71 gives 9.76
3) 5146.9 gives 10.6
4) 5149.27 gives 10.5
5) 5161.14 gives 9.78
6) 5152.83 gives 10.5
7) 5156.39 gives 9.79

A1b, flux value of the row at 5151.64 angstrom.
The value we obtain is 10.4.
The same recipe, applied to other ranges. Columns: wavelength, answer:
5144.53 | 9.4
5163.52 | 9.69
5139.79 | 7.04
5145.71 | 10.3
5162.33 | 9.73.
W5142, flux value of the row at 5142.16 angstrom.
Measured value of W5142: 9.02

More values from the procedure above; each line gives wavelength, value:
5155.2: 9.95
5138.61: 5.62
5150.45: 10.4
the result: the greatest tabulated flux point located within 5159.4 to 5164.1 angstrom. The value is 10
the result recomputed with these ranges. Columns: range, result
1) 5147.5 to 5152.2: 10.6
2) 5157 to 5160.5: 10.1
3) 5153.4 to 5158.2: 10.3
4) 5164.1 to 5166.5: 9.76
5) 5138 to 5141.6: 8.58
